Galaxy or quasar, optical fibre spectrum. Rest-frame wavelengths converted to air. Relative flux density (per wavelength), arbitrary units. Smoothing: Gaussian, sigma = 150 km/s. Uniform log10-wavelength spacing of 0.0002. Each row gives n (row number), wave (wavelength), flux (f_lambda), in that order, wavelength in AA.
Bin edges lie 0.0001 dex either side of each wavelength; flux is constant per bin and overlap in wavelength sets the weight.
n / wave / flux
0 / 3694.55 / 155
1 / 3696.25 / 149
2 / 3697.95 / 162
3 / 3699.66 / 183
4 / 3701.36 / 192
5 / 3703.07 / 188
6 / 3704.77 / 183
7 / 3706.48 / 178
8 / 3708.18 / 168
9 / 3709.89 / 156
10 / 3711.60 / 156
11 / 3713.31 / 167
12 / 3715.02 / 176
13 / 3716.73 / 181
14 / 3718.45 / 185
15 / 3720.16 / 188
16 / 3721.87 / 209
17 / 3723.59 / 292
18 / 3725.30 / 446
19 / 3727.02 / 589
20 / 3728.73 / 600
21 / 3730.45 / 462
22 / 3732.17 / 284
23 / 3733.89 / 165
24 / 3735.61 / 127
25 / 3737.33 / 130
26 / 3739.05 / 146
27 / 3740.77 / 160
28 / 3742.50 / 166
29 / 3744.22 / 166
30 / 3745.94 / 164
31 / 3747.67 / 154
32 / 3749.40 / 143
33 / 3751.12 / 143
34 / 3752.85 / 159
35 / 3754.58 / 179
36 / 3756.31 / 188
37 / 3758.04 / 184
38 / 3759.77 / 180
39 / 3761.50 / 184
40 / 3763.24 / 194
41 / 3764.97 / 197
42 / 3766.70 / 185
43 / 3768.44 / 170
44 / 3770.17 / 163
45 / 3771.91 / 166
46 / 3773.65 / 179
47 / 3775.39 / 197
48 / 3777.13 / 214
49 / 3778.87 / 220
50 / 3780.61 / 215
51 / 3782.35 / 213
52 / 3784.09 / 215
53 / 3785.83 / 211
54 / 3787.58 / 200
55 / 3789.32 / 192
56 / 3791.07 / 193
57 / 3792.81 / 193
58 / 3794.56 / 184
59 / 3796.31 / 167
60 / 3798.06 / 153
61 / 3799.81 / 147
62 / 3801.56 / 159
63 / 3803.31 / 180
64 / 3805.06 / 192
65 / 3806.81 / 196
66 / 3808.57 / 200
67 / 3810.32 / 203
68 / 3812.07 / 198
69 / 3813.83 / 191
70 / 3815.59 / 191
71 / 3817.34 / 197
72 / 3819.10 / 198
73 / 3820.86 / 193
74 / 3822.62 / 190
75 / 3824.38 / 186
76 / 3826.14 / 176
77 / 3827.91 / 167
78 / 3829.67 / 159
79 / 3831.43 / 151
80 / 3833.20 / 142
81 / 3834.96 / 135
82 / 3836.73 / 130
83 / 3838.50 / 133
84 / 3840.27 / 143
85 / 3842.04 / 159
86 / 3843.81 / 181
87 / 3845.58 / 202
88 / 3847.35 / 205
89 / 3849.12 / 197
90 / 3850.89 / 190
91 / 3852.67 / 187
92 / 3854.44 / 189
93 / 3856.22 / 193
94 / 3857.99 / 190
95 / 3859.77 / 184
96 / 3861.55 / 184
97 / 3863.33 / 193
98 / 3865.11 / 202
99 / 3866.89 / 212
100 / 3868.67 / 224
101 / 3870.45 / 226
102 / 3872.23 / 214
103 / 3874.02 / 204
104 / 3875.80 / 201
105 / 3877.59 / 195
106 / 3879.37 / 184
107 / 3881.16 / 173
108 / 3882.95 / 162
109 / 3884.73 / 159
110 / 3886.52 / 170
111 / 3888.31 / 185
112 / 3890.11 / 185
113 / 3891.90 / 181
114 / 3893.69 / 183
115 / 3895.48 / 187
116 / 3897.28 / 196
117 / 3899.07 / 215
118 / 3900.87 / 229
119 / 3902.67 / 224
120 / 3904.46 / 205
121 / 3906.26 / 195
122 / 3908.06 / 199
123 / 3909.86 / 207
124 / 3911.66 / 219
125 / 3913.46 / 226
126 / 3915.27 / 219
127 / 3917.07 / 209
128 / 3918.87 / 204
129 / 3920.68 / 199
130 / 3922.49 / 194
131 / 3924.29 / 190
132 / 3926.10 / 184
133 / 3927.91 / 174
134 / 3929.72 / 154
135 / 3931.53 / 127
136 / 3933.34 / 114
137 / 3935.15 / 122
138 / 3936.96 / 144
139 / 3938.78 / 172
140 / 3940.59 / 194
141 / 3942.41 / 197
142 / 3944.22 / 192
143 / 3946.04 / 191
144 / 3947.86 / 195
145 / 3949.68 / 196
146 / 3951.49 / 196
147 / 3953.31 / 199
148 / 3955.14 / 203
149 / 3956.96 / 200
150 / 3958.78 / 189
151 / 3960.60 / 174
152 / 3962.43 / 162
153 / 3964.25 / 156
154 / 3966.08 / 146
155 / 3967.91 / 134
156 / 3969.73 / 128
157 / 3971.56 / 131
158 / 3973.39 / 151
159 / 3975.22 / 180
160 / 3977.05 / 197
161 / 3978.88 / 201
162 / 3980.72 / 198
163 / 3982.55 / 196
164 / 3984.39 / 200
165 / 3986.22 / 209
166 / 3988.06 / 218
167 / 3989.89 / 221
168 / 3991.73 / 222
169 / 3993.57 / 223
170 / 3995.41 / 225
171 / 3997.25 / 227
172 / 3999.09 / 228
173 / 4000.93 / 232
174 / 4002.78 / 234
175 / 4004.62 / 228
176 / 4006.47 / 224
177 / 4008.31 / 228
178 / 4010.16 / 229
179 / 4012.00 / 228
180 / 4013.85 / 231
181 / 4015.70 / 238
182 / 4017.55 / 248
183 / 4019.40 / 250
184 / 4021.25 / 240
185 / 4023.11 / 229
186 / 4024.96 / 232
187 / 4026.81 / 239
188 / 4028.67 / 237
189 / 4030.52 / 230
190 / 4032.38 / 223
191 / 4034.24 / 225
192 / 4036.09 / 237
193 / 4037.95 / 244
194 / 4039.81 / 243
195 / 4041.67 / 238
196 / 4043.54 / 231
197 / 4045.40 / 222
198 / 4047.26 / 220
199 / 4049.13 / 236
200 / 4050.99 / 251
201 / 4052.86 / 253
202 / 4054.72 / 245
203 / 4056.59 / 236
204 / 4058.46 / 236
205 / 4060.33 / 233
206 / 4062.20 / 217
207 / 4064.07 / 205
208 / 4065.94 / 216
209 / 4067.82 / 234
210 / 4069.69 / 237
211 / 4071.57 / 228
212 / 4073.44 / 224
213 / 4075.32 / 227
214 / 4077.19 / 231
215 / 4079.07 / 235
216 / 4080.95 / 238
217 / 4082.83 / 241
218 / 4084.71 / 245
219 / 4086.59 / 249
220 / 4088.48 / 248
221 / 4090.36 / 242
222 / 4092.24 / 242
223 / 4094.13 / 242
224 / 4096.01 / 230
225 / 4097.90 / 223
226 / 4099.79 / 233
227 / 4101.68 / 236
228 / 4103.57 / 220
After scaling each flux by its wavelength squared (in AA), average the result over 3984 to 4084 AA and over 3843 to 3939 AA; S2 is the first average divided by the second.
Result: 1.31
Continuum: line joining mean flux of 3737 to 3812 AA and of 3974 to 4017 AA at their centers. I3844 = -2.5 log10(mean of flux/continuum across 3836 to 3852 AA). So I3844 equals 0.12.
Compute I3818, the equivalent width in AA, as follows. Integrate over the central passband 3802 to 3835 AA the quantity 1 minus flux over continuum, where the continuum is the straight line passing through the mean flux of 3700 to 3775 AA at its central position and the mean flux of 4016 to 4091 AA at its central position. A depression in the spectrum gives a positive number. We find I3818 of 5.09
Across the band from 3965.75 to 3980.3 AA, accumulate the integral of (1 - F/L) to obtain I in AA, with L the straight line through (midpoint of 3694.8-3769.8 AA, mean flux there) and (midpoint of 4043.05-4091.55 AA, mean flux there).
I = 4.3 AA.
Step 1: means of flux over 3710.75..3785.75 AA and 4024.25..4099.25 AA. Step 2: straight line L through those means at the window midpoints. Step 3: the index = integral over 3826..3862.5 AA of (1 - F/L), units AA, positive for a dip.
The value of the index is 8.09 AA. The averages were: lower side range 214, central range 171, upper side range 234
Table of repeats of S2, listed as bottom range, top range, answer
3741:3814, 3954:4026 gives 1.25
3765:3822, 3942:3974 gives 1.00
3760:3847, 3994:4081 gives 1.44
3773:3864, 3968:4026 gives 1.27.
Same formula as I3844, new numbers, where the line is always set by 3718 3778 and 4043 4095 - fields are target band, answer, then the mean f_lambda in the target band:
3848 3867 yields 0.17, 192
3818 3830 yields 0.22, 183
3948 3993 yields 0.24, 184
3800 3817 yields 0.18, 189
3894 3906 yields 0.09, 207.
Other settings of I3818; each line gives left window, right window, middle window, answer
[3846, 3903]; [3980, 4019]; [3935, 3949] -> 2.07 AA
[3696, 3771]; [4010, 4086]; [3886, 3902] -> 2.02 AA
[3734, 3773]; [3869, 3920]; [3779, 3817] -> -3.16 AA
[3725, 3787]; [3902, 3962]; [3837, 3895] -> 3.40 AA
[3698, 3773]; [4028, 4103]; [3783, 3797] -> 1.16 AA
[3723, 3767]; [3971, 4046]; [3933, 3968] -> 7.49 AA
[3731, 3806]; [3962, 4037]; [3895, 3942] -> 2.67 AA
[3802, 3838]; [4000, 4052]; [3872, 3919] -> 0.35 AA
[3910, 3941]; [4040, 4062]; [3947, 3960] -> -0.29 AA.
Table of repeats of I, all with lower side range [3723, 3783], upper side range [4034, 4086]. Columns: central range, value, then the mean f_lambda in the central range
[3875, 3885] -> 2.0 AA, 180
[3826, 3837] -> 3.6 AA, 151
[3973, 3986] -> 2.2 AA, 192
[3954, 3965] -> 2.3 AA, 181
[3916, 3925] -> 1.1 AA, 200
